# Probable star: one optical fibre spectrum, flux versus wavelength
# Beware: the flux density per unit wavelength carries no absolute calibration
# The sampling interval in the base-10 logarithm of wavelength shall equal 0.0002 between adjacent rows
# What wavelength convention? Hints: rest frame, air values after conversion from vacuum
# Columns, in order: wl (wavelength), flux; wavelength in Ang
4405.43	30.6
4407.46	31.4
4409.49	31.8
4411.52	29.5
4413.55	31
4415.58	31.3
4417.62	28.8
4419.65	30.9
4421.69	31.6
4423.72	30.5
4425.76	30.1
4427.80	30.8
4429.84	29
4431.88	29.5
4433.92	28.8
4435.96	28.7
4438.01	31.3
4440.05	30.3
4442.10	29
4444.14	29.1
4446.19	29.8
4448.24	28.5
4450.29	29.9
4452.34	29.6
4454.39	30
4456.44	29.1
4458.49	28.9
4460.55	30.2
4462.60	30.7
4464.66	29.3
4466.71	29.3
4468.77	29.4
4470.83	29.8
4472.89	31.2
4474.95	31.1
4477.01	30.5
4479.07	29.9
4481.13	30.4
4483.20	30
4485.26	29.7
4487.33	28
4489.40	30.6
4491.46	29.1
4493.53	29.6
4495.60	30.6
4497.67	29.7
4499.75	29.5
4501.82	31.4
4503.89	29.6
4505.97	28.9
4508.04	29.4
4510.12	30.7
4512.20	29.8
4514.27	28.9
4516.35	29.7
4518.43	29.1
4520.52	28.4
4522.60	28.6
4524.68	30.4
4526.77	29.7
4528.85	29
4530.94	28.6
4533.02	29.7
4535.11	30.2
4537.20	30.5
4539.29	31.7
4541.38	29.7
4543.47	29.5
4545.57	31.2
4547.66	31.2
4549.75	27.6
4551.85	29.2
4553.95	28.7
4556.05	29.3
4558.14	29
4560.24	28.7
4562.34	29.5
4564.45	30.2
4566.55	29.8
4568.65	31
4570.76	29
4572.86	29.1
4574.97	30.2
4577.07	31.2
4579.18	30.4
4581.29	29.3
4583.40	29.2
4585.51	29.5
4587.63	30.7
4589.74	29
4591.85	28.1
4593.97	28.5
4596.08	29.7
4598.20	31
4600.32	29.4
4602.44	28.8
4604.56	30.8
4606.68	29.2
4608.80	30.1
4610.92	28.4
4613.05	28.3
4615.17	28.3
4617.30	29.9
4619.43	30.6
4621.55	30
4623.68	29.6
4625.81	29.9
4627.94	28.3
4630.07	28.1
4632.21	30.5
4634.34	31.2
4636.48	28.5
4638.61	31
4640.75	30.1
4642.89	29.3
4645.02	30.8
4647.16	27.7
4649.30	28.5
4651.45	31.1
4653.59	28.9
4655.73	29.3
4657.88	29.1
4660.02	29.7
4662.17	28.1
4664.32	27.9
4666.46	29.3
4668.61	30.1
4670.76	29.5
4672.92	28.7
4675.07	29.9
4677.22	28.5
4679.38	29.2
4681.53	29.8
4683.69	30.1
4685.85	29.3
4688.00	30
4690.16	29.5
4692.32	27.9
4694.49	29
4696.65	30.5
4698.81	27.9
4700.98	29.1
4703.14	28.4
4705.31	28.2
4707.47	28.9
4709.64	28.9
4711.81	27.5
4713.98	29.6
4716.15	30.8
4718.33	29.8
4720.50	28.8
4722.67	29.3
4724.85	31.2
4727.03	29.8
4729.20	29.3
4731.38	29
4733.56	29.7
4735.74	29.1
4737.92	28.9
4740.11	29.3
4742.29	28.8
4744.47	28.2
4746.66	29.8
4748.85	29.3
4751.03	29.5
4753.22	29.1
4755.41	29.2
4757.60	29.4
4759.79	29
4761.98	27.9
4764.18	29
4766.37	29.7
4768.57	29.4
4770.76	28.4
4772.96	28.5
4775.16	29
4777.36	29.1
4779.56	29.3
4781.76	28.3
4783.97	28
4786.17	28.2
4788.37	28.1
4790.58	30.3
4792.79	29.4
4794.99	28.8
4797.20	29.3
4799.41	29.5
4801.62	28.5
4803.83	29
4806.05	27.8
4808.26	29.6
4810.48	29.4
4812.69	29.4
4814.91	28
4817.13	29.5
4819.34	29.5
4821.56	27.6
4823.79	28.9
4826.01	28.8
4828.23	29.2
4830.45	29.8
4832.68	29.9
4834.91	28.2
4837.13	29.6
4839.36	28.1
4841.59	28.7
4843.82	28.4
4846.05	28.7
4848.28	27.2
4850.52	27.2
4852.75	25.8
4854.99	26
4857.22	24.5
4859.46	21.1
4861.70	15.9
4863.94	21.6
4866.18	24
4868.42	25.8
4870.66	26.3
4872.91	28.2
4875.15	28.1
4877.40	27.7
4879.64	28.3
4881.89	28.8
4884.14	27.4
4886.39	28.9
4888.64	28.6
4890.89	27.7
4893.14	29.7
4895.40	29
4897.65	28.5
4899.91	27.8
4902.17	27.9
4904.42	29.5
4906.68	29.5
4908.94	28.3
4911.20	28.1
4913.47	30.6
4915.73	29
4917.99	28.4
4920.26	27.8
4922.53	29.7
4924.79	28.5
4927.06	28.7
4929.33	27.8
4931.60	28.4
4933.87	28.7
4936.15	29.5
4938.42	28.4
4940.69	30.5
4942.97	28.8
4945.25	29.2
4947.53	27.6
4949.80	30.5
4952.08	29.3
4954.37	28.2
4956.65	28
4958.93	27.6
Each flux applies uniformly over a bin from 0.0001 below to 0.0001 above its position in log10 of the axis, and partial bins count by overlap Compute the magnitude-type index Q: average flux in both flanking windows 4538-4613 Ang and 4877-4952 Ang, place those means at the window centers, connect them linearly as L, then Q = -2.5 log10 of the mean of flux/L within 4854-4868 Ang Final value 0.279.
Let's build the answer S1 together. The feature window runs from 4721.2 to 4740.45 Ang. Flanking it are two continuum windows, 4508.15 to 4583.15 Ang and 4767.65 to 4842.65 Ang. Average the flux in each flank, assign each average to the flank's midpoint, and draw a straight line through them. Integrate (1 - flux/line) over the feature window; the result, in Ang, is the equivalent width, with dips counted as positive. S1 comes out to -0.25 Ang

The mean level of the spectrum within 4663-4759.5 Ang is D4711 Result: 29.2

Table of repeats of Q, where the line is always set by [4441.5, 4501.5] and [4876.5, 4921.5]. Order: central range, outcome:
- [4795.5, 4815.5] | 0.00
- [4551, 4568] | 0.01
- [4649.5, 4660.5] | -0.01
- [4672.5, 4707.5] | 0.00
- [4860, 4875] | 0.20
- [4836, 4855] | 0.03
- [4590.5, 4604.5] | 0.00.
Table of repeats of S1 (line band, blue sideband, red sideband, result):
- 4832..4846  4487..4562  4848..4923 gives -0.7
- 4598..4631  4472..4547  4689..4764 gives 0.1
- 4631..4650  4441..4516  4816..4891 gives -0.7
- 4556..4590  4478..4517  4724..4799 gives -0.2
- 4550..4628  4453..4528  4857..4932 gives -0.9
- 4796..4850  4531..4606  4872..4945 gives 0.2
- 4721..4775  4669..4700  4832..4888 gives -1.7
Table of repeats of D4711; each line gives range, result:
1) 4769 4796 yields 28.8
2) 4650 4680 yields 29.2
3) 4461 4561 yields 29.7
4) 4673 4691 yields 29.5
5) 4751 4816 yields 28.9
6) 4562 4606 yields 29.7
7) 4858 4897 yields 26.3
